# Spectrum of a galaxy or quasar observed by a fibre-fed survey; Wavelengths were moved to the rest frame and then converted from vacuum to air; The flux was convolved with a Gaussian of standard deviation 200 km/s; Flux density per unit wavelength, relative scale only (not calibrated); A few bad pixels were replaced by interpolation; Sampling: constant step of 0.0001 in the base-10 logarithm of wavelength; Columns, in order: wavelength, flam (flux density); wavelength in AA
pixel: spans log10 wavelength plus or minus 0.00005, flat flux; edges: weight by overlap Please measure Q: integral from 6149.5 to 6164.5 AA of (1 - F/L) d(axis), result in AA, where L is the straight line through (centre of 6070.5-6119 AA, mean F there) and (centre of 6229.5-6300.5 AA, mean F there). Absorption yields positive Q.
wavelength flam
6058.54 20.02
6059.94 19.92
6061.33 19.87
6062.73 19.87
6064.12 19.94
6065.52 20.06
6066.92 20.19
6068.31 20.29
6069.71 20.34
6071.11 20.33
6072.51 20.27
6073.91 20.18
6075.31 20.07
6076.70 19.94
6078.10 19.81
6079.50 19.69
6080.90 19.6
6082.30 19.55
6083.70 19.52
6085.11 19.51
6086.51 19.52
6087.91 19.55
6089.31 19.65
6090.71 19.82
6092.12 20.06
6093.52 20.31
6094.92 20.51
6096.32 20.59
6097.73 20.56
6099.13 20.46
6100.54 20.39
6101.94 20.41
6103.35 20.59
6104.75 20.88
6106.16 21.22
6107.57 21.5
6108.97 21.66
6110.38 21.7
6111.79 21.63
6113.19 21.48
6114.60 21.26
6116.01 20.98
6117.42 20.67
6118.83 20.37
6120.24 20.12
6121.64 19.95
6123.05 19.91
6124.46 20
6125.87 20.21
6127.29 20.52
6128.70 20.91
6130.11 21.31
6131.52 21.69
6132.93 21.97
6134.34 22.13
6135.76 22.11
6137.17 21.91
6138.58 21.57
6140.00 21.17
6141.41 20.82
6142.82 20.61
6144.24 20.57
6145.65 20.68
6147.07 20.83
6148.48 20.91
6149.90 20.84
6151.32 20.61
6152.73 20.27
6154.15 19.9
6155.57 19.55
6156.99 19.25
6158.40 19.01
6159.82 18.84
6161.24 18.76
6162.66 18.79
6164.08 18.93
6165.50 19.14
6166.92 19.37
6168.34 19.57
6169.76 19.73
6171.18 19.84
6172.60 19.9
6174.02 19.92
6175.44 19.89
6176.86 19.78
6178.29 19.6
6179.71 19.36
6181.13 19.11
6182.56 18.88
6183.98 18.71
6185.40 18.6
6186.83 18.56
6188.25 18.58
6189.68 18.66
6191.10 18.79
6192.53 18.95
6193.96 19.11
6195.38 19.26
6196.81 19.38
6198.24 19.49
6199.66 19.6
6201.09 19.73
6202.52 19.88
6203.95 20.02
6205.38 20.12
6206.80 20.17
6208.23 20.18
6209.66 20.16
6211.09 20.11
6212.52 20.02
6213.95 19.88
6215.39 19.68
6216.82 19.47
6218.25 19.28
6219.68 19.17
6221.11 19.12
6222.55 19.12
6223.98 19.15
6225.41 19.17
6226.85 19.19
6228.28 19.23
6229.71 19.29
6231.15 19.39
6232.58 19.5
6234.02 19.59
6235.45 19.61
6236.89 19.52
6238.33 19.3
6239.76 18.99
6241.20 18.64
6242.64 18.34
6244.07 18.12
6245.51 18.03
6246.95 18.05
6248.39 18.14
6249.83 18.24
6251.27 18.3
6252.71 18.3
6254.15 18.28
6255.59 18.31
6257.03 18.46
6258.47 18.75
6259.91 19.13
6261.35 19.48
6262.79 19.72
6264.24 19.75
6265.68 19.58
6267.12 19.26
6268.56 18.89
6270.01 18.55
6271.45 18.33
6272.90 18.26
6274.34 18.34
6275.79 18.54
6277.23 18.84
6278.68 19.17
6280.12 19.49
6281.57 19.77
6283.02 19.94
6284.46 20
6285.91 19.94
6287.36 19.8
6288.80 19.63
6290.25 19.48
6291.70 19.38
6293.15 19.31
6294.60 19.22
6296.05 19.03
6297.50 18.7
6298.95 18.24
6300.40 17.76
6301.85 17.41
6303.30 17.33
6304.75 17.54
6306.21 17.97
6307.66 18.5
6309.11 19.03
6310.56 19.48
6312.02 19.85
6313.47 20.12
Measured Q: 0.3 AA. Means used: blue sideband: 20.4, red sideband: 19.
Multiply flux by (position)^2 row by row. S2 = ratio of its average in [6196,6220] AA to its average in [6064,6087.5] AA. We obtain 1.04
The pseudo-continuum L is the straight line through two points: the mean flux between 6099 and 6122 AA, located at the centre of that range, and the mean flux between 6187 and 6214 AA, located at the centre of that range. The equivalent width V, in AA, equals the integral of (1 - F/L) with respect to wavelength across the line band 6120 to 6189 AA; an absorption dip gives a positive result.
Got 0.7 AA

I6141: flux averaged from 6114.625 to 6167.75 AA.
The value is 20.4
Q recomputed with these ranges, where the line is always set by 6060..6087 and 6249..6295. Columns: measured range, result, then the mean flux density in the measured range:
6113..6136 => -1.4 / 20.9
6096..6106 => -0.4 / 20.6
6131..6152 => -1.7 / 21.2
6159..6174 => 0.2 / 19.3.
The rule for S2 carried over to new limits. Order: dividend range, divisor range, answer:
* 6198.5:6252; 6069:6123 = 0.99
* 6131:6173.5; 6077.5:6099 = 1.04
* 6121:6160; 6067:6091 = 1.06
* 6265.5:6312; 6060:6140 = 0.98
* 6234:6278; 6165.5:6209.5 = 0.99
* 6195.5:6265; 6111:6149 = 0.95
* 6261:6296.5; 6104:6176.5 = 0.98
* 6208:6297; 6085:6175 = 0.97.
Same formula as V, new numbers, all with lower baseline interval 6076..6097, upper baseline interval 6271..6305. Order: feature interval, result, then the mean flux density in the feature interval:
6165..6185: -0.04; 19.5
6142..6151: -0.53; 20.7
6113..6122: -0.44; 20.7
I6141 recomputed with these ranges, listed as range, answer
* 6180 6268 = 19.2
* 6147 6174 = 19.7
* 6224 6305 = 18.9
